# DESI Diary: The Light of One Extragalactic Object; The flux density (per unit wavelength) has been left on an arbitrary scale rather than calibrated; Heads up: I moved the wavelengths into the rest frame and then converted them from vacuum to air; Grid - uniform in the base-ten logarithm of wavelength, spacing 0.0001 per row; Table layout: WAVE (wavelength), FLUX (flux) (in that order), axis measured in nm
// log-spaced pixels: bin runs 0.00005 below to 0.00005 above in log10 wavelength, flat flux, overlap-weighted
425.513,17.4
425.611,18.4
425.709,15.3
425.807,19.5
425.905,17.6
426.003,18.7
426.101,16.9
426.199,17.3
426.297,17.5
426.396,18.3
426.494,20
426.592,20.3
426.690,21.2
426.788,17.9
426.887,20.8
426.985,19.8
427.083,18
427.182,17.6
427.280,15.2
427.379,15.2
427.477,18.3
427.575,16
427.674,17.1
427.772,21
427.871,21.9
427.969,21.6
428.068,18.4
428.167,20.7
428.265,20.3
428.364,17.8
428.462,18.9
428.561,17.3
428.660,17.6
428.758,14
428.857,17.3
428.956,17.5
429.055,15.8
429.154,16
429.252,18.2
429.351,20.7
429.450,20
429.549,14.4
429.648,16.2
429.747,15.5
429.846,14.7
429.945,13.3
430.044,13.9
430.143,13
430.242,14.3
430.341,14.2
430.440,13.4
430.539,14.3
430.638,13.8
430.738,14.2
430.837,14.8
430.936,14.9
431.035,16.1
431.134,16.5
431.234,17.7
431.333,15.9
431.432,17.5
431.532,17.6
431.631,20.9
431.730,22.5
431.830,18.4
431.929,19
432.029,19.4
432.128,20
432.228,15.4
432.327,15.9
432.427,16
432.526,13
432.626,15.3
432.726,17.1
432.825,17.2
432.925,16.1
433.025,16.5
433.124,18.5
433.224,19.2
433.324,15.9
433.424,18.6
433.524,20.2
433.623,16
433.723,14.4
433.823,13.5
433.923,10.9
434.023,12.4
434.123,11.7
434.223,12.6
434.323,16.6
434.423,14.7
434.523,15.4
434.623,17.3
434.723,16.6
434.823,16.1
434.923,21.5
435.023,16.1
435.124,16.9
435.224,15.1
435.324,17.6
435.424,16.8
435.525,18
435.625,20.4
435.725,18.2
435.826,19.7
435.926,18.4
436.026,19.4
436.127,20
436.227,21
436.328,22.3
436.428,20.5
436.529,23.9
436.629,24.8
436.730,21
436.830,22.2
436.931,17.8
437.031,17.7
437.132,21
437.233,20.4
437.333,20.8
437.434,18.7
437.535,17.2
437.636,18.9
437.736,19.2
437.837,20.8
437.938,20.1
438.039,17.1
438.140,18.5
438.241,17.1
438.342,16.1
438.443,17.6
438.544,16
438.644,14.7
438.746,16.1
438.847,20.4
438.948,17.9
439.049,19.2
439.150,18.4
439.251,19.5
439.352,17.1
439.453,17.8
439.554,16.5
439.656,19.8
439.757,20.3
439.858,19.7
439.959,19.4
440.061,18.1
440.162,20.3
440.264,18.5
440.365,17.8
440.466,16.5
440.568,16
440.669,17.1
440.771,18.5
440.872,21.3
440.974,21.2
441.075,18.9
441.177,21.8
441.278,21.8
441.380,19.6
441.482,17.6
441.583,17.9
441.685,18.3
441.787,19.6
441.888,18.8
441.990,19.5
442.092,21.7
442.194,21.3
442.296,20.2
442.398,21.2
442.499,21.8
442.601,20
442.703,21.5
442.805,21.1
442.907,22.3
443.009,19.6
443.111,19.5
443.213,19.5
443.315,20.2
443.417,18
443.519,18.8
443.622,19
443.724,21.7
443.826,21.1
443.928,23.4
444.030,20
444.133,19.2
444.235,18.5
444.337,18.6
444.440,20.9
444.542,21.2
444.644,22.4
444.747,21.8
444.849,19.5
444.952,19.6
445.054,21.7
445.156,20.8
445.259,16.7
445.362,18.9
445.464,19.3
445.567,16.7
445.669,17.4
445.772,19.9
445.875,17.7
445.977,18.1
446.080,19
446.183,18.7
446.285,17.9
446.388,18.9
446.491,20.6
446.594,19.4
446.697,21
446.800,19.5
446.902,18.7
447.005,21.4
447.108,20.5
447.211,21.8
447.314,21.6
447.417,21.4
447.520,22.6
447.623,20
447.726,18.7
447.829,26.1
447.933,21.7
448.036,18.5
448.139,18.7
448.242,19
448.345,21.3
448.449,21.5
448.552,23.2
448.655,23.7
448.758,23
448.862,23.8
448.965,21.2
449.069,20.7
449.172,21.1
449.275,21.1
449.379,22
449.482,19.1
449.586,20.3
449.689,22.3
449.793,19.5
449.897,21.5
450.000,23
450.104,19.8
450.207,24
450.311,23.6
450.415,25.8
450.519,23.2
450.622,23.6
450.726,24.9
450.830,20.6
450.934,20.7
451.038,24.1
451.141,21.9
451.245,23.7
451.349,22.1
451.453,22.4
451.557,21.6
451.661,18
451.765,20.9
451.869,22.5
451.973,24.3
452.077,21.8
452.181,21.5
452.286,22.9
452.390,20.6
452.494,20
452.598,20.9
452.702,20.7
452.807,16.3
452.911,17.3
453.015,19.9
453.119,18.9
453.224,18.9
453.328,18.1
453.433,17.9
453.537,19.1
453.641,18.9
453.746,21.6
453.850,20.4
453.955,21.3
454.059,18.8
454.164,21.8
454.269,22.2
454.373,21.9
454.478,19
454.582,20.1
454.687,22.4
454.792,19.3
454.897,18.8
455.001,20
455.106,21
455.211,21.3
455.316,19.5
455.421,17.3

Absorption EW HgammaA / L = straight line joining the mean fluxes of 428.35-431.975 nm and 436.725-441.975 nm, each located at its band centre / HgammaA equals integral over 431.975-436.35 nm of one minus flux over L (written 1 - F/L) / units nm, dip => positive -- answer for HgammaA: 0.14 nm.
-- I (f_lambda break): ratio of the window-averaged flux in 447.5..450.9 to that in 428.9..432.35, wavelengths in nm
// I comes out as 1.3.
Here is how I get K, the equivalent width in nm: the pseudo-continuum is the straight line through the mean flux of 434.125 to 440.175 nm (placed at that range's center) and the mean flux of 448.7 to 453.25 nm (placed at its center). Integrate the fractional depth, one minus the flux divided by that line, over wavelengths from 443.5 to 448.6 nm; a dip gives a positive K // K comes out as 0.08 nm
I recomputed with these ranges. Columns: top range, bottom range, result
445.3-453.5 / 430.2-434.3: 1.29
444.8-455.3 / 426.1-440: 1.17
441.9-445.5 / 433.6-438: 1.12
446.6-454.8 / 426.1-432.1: 1.22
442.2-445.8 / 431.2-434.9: 1.21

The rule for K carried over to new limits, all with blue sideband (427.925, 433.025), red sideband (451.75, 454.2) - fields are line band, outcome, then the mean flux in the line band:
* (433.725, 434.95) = 0.180 nm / 14.8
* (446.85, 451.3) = -0.486 nm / 21.7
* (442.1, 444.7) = -0.241 nm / 20.5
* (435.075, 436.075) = -0.030 nm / 18.1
